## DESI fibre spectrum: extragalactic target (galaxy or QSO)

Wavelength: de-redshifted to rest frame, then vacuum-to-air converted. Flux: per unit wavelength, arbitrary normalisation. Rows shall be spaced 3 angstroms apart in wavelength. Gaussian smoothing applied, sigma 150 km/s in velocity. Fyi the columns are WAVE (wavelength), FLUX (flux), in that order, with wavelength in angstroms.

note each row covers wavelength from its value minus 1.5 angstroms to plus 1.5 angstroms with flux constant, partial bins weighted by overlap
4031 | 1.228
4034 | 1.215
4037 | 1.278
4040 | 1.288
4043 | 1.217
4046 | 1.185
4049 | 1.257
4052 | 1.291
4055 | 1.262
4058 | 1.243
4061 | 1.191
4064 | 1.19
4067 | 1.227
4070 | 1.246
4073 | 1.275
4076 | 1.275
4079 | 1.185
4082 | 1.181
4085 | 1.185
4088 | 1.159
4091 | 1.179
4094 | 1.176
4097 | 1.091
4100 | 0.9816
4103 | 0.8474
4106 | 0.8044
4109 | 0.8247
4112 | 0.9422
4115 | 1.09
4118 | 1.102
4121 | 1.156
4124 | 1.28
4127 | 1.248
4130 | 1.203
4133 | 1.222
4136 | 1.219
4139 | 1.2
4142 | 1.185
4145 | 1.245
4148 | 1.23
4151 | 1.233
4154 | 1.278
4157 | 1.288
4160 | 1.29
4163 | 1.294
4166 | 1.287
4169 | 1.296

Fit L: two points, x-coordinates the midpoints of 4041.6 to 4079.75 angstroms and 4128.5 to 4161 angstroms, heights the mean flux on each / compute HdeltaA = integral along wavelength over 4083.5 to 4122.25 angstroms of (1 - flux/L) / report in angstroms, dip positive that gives 6.1 angstroms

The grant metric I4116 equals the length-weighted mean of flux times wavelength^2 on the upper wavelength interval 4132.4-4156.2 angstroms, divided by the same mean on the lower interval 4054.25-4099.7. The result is 1.06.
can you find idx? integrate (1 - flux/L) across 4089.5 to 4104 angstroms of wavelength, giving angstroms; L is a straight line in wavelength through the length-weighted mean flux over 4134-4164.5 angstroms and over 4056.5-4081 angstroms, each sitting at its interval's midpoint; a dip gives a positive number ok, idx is 2.0 angstroms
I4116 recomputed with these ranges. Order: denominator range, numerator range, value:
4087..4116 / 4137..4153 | 1.24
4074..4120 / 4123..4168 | 1.19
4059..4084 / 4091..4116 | 0.81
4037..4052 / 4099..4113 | 0.72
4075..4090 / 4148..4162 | 1.10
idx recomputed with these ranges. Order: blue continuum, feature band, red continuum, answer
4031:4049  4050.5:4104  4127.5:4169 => 2.6 angstroms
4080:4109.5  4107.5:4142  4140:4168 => 0.6 angstroms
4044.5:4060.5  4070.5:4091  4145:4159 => 0.6 angstroms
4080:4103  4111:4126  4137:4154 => 0.6 angstroms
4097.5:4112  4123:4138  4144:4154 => -1.9 angstroms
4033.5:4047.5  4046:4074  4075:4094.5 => -0.5 angstroms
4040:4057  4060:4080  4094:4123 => -1.3 angstroms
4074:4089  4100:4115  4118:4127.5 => 3.9 angstroms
